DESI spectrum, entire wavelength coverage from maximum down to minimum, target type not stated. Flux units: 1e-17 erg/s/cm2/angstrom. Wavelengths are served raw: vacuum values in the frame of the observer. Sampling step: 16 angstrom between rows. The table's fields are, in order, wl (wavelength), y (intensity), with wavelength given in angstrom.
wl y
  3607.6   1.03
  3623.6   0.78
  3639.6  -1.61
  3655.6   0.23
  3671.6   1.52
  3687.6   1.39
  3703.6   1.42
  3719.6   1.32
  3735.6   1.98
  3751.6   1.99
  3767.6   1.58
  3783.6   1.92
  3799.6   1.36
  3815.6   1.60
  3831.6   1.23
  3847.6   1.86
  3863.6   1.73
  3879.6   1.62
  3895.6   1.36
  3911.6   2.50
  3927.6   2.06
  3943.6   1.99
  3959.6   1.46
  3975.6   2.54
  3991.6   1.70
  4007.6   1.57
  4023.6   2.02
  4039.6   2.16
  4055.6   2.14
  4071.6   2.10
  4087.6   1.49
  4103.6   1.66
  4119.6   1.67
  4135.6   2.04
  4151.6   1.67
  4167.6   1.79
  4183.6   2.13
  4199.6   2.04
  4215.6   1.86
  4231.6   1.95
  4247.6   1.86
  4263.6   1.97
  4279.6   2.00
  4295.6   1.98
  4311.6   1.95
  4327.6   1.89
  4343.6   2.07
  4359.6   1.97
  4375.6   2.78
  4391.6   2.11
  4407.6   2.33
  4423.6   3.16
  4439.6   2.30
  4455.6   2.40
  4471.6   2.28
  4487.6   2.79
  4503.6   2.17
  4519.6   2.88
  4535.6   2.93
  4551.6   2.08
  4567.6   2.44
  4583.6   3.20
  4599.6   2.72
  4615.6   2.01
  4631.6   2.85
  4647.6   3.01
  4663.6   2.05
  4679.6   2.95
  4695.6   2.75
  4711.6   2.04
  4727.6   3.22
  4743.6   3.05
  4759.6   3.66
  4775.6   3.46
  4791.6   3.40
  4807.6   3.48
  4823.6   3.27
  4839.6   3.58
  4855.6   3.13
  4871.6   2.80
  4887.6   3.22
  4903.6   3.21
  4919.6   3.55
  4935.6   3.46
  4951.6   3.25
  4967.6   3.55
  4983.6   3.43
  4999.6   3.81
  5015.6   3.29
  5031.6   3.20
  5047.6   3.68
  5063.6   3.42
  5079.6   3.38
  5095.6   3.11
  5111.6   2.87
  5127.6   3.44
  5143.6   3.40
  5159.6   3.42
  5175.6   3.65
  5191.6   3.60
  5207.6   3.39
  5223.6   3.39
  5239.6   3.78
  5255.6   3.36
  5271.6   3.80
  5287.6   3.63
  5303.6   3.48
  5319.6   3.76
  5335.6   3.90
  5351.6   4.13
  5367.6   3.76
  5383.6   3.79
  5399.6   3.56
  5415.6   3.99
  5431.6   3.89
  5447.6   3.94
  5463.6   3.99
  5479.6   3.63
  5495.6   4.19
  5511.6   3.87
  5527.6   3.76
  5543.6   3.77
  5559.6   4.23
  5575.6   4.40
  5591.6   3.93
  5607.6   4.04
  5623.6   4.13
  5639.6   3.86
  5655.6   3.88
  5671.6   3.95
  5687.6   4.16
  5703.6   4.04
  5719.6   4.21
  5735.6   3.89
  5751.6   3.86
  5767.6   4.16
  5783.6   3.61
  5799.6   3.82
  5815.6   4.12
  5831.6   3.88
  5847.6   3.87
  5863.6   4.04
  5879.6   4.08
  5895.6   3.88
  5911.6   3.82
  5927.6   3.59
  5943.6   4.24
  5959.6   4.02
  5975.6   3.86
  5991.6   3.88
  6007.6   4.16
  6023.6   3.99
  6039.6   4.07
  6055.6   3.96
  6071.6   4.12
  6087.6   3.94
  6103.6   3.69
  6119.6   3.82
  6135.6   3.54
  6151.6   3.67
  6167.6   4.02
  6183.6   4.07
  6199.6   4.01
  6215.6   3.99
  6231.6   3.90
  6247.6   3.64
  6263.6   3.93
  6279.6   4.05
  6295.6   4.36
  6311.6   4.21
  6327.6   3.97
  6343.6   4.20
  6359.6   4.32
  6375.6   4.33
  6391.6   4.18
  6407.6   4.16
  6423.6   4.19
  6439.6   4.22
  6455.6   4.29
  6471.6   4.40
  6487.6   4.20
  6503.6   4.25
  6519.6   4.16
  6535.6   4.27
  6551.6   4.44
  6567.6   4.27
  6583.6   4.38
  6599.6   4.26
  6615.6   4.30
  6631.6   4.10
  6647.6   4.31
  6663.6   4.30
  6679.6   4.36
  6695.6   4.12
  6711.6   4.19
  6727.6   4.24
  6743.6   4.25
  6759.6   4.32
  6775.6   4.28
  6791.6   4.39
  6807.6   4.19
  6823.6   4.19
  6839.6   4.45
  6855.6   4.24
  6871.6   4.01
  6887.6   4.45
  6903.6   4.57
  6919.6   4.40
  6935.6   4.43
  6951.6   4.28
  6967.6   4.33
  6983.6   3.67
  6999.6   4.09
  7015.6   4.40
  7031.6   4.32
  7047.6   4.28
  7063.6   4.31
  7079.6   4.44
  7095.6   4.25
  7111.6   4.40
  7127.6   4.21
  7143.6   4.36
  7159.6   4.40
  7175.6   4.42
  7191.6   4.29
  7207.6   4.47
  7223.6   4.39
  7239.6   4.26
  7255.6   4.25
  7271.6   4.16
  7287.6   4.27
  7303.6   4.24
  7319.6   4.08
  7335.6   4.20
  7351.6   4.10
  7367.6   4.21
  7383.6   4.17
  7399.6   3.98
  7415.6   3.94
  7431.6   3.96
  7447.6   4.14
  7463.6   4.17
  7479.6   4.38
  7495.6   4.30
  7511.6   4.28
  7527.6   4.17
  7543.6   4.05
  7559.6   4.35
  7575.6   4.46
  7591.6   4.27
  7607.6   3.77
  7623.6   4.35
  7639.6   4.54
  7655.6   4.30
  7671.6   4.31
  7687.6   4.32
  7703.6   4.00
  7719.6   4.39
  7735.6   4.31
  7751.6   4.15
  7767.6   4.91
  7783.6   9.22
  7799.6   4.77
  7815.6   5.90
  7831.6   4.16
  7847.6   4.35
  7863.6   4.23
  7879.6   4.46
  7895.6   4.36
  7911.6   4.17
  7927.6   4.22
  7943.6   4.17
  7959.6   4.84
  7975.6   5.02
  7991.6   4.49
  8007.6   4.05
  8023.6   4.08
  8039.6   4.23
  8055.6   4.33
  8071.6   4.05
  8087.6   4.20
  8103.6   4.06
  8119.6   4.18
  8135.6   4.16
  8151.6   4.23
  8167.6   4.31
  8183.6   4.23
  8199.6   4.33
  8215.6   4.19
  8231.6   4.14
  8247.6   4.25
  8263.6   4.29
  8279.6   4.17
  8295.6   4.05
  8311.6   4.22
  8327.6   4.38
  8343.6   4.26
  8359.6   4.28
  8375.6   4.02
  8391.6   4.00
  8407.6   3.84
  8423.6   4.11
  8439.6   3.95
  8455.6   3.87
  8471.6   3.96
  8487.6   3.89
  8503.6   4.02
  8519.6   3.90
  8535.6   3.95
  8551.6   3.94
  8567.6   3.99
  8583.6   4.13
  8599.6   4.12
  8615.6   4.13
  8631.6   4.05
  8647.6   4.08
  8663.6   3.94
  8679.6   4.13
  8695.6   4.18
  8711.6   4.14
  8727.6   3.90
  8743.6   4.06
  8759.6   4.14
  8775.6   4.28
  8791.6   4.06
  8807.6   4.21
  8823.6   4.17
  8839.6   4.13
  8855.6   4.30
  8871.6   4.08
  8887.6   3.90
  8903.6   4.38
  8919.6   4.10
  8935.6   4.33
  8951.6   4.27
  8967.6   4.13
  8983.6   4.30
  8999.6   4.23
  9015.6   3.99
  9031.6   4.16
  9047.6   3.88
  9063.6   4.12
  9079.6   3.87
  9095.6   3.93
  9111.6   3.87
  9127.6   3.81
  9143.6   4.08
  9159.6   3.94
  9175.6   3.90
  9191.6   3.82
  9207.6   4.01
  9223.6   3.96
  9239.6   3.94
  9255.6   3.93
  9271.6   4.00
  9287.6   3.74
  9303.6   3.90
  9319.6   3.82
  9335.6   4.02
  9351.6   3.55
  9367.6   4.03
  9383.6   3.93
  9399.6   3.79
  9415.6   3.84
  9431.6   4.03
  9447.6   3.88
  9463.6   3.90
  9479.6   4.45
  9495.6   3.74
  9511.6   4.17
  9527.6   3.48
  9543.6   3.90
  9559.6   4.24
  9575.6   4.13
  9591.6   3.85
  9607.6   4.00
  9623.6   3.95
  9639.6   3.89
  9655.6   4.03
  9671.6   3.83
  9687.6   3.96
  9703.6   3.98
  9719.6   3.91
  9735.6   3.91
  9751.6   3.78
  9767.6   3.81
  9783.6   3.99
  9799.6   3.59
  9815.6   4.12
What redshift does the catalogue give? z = 0.19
